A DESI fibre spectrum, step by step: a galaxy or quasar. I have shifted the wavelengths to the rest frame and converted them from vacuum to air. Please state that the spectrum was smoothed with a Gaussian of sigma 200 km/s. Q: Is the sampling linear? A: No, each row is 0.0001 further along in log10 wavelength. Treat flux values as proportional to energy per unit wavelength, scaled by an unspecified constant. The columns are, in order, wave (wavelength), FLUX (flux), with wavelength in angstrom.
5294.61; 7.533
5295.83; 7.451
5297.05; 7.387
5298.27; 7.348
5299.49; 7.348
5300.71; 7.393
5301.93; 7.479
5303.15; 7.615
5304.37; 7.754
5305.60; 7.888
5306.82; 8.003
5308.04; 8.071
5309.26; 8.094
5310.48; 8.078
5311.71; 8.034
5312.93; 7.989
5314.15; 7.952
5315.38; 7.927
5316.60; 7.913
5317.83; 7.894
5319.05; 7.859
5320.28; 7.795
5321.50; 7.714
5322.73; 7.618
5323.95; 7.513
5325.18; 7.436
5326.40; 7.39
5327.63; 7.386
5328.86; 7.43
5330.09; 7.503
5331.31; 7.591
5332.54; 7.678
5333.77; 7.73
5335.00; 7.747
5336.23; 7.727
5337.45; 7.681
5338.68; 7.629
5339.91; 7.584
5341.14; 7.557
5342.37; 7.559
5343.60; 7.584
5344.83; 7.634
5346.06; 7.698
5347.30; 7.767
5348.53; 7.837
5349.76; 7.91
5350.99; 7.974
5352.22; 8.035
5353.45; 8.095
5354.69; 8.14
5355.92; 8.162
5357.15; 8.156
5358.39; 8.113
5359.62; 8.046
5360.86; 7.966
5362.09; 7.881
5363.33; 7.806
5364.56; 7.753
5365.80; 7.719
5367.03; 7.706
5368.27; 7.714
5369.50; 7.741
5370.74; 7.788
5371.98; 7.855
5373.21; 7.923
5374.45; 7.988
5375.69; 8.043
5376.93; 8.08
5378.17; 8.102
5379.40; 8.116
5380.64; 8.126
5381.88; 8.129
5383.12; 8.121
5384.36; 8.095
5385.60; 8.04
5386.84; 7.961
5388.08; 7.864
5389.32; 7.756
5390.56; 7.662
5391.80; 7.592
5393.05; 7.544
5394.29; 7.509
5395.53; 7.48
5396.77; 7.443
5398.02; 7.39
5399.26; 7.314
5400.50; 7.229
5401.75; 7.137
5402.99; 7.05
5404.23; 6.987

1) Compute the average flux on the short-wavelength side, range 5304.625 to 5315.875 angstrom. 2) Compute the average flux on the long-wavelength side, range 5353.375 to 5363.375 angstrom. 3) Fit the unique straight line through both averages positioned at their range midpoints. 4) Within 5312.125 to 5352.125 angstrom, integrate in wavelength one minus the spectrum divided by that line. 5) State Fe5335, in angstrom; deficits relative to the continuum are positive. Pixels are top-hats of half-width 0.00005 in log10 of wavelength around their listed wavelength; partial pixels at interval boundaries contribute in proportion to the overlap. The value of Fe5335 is 1.6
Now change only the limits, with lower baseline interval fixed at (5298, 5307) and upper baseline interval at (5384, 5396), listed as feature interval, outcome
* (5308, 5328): -0.5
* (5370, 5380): -0.3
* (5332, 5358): -0.5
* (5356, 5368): -0.3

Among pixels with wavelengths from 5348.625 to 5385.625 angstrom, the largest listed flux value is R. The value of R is 8.162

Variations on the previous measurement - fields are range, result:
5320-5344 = 7.795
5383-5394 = 8.121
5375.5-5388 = 8.129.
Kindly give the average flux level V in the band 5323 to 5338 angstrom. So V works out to 7.57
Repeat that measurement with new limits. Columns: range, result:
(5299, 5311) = 7.78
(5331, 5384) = 7.87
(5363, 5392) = 7.91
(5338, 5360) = 7.86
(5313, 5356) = 7.73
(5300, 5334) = 7.74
